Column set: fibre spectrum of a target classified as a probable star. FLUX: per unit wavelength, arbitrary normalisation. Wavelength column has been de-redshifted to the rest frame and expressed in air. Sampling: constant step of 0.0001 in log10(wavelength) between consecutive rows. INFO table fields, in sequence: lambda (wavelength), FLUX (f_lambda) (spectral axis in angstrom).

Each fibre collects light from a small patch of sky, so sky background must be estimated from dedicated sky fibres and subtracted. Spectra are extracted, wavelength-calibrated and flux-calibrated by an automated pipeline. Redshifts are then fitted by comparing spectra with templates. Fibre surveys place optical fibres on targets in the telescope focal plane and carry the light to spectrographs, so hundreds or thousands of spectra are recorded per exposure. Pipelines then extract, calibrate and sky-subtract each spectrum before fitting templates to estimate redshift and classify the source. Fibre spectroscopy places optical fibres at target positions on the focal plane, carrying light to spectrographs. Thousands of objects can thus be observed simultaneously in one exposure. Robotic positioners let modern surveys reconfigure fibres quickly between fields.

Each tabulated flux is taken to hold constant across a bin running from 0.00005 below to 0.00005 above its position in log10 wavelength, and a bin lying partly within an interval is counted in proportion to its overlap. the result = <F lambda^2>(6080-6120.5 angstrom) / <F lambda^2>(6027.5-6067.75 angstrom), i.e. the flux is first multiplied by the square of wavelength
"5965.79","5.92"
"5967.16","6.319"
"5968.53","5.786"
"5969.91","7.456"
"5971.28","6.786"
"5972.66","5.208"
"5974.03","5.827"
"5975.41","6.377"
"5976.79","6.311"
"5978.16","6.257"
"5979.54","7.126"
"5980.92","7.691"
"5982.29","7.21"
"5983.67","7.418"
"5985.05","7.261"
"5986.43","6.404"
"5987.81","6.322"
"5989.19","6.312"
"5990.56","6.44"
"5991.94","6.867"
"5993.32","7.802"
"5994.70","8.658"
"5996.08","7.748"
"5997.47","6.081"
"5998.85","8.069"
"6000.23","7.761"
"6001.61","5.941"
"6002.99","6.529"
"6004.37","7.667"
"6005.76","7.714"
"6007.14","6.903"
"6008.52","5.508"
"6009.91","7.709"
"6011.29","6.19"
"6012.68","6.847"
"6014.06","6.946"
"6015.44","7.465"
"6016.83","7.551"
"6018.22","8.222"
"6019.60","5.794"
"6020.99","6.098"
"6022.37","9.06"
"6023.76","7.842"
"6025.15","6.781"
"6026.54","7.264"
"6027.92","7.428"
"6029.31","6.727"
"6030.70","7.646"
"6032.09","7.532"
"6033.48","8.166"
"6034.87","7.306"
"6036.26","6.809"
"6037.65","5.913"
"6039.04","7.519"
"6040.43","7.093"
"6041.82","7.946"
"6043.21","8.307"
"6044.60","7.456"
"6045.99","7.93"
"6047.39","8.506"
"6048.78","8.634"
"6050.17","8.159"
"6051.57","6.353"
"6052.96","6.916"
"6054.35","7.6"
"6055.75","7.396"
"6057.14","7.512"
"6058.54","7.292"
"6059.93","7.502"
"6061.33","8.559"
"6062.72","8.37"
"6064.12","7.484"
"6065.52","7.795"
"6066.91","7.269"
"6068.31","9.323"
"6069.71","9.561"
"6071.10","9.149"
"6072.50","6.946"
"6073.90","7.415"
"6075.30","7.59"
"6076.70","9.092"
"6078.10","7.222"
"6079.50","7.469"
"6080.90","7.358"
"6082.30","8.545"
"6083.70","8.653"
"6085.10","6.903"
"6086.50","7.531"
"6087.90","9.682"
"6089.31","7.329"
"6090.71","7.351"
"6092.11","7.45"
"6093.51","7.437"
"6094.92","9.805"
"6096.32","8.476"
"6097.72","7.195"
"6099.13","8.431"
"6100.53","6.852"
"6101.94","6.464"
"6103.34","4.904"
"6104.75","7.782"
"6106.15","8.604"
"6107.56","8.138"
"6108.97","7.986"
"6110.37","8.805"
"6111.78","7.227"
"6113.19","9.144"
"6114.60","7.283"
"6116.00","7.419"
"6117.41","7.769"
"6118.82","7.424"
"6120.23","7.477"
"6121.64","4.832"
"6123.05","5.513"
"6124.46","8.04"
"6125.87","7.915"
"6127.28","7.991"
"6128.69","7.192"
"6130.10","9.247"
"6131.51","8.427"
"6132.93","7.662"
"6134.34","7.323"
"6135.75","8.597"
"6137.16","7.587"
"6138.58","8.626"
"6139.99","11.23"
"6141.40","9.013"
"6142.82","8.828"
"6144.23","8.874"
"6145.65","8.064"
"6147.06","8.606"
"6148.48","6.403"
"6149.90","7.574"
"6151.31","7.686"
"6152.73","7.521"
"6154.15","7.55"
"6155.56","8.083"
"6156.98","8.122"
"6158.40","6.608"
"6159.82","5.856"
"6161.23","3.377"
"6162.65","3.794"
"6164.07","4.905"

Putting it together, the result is 1.0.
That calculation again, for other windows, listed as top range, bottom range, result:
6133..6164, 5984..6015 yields 1.13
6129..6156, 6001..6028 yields 1.22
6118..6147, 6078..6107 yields 1.05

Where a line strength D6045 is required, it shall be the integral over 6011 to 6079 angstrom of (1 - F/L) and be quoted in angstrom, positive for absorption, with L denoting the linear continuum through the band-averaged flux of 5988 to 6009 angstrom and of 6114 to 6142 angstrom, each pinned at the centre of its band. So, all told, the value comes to -2.3 angstrom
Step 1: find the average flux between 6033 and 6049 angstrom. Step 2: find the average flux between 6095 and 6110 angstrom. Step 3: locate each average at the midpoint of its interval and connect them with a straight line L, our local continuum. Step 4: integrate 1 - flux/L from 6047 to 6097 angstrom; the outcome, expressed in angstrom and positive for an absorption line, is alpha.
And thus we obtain -2.15 angstrom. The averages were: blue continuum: 7.6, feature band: 7.93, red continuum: 7.61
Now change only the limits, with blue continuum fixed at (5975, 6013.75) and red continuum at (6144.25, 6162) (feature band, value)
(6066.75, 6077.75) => -1.92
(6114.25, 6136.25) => -1.11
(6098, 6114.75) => -1.22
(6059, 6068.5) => -1.20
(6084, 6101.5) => -1.89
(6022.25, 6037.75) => -0.77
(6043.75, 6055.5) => -1.08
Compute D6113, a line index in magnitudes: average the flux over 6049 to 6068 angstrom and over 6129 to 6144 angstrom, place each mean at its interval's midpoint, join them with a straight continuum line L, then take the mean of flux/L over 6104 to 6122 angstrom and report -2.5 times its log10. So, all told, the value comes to 0.08 mag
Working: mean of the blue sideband 7.62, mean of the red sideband 8.62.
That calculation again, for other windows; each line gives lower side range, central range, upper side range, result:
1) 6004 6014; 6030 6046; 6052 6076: -0.007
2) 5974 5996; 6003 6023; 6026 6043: 0.009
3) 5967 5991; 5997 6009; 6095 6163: -0.031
